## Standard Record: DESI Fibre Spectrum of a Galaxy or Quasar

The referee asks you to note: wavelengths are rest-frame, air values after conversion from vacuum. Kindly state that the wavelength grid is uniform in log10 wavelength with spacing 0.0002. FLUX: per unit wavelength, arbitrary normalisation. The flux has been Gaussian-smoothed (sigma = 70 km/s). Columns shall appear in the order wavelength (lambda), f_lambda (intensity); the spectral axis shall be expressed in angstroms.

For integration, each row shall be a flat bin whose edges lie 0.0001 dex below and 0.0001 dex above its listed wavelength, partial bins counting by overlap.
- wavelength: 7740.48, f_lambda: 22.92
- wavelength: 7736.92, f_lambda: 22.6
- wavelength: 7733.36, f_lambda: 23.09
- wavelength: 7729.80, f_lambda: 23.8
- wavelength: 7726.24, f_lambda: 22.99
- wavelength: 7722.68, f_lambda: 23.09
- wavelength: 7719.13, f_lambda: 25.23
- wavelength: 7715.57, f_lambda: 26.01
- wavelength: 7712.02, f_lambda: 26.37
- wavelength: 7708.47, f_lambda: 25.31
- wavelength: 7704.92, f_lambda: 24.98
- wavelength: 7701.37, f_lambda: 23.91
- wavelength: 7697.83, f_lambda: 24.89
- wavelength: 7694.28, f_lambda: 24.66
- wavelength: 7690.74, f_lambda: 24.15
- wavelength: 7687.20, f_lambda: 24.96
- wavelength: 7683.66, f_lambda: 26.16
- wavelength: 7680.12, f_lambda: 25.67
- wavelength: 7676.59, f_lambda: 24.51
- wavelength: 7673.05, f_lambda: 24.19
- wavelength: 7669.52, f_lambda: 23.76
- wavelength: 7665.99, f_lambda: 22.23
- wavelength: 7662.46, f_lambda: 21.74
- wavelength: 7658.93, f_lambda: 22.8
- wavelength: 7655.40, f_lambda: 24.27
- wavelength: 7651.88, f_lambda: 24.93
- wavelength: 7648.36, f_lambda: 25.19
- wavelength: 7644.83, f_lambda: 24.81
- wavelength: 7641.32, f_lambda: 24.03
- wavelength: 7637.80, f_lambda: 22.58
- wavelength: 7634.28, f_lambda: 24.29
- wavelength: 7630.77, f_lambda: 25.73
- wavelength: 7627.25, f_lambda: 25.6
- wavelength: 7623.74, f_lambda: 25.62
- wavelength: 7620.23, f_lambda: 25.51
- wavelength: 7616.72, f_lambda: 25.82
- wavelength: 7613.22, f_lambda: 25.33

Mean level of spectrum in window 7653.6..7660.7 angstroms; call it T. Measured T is 23.5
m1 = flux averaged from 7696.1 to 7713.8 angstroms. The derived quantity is 25.1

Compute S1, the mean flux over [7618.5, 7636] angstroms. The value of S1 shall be 25.4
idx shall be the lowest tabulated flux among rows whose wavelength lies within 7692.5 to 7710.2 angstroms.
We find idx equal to 23.91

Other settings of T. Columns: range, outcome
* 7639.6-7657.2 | 24.7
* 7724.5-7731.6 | 23.4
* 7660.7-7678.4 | 23.3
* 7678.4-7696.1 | 25.1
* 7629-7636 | 25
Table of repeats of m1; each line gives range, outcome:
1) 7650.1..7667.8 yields 23.2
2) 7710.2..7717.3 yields 26.2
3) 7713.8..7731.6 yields 24.2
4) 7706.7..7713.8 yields 25.9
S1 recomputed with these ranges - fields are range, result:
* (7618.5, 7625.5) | 25.6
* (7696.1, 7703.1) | 24.4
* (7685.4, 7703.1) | 24.5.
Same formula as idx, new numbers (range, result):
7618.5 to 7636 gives 24.29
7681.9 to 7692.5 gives 24.15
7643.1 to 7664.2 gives 21.74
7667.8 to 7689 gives 23.76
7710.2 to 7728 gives 22.99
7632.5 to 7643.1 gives 22.58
